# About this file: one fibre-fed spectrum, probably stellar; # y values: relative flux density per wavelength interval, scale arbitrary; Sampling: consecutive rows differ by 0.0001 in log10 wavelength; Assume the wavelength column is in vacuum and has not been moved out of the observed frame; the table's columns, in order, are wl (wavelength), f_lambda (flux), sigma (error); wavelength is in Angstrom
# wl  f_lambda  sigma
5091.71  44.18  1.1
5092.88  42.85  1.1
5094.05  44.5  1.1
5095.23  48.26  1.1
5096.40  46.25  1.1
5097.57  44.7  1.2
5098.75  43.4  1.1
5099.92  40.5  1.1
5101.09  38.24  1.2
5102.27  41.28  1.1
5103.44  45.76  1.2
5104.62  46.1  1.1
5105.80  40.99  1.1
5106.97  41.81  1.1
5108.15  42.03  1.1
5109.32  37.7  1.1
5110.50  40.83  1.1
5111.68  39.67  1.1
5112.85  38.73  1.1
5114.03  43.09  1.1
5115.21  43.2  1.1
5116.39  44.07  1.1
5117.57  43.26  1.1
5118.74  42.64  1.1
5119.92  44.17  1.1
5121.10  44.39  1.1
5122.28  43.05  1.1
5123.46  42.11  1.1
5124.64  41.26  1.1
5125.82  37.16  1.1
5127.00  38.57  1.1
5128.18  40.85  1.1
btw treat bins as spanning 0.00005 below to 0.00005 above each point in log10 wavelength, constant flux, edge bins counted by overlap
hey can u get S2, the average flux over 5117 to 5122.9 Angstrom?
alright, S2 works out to 43.5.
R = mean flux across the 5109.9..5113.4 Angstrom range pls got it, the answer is 39.8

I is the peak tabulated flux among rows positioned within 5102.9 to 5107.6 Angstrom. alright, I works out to 46.1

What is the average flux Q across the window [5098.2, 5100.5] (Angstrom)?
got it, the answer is 42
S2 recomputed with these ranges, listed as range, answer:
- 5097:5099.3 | 43.9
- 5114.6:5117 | 43.5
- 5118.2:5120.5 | 43.4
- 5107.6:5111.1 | 40.2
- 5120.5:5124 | 43.2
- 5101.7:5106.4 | 43.5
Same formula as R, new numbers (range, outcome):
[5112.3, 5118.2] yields 42.5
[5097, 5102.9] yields 41.7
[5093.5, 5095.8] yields 46.3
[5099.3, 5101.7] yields 39.5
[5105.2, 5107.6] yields 41.4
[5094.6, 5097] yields 47.2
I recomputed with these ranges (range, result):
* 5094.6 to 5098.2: 48.26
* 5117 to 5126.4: 44.39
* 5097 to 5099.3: 44.7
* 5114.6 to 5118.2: 44.07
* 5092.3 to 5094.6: 44.5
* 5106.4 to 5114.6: 43.09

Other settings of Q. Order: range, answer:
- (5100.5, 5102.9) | 39.9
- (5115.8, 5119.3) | 43.4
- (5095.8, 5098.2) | 45.5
